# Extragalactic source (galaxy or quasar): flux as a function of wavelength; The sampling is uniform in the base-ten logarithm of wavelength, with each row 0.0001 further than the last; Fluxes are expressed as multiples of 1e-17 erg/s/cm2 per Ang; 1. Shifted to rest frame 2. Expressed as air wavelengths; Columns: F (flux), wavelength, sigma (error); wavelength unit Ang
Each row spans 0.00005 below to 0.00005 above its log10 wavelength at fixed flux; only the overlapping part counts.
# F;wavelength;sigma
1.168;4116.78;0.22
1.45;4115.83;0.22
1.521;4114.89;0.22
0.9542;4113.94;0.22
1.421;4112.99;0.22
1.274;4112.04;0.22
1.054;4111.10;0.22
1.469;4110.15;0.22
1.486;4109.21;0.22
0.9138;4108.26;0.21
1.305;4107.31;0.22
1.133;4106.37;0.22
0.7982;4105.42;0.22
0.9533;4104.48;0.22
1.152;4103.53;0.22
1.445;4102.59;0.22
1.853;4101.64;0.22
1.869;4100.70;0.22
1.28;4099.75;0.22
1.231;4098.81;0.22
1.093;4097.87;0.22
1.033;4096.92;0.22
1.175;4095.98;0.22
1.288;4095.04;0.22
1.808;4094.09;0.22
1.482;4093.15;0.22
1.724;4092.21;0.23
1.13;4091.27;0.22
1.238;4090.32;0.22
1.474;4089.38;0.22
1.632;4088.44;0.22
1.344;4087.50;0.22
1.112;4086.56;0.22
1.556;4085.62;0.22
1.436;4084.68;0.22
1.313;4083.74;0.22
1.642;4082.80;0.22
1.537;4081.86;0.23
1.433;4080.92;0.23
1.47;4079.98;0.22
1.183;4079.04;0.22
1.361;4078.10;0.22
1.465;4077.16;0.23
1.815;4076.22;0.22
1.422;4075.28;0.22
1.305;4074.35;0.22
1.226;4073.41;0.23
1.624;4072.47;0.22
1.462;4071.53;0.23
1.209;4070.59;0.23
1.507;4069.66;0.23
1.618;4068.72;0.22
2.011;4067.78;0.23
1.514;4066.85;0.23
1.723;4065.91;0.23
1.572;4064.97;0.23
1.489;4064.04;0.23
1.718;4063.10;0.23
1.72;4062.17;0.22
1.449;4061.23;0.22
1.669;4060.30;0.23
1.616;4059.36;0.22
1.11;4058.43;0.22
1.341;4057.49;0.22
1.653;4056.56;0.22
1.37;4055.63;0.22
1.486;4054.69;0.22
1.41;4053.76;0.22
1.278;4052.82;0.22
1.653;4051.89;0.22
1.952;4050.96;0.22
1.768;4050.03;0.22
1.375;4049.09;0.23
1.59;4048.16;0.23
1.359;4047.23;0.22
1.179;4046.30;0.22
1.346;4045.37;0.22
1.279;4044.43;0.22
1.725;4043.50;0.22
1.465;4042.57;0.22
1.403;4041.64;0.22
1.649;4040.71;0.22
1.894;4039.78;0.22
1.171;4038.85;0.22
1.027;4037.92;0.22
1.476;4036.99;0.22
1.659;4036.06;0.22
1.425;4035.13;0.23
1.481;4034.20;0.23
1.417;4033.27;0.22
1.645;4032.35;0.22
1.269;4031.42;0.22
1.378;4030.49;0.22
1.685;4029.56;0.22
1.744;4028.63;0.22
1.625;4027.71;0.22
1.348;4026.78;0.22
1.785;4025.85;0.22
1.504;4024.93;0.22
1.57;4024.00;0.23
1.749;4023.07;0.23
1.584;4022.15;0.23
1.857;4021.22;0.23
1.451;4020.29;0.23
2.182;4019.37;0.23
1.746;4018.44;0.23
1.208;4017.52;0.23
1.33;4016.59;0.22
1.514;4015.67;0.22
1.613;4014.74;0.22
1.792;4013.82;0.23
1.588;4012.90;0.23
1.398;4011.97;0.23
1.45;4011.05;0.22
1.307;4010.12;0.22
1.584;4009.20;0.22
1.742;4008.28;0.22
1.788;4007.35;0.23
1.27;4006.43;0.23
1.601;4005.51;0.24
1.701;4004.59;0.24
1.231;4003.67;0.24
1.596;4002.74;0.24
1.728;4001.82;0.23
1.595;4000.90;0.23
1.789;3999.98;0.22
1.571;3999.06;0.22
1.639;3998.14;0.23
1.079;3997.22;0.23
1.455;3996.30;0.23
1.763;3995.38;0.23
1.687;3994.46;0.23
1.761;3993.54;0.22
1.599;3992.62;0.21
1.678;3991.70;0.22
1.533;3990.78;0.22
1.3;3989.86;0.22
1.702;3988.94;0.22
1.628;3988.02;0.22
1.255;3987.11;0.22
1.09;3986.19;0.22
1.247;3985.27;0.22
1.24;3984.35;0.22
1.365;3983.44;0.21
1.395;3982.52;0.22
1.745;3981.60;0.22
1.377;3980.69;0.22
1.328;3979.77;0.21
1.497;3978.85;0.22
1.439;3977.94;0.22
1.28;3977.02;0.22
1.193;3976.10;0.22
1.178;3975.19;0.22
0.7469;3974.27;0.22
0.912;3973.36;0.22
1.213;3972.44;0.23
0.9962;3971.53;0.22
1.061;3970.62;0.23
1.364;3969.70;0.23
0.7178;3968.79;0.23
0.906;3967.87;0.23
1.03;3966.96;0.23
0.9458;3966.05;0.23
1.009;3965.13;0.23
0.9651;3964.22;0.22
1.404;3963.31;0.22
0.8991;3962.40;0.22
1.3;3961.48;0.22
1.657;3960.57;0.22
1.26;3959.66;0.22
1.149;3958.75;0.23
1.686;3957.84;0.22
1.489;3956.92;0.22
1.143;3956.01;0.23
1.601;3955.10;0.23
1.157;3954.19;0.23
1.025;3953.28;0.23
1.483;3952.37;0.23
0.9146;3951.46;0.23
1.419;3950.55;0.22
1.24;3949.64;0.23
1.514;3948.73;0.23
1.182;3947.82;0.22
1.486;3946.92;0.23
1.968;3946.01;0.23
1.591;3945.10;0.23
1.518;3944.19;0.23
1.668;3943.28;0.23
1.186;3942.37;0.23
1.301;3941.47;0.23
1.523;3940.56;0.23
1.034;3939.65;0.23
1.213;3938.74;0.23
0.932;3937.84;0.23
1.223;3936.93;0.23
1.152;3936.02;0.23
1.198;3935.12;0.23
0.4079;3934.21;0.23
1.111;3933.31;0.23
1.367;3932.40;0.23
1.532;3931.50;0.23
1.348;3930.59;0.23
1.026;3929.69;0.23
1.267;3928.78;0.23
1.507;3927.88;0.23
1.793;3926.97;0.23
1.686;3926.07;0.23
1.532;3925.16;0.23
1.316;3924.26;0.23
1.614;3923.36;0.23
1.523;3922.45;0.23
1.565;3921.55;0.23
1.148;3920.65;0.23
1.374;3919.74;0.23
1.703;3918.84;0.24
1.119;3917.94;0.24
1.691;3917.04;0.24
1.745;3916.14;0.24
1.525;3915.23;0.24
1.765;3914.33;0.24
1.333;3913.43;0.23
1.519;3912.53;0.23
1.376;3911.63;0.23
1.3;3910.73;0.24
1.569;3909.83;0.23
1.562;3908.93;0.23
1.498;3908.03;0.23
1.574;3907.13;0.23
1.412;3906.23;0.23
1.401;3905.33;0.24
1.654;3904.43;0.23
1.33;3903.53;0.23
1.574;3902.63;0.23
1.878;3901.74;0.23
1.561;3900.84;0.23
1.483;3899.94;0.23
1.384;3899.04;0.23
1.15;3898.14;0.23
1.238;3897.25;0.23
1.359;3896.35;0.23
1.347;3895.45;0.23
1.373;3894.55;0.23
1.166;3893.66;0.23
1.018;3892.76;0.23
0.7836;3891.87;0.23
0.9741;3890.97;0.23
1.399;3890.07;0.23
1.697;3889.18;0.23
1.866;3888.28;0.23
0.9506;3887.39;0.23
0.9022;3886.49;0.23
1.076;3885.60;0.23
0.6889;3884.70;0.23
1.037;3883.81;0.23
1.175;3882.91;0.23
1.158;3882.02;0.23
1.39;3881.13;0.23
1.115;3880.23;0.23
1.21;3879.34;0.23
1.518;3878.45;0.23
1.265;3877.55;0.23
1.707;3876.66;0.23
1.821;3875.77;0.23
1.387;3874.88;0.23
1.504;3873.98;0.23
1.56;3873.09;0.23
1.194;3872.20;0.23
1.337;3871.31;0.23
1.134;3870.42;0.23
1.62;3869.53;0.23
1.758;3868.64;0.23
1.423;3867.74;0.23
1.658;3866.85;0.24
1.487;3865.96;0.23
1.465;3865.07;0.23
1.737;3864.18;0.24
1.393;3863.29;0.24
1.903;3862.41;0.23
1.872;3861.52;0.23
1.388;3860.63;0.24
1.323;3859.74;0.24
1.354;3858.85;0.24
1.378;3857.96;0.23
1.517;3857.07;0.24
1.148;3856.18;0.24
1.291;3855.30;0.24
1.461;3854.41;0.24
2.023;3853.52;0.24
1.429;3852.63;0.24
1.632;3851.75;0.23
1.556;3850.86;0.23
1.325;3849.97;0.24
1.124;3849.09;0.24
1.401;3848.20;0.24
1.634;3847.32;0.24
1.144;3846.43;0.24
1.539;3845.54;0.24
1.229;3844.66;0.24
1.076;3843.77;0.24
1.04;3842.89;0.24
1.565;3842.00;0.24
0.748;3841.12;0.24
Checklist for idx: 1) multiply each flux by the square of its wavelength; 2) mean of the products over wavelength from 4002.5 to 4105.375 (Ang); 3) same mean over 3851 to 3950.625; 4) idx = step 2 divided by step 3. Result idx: 1.15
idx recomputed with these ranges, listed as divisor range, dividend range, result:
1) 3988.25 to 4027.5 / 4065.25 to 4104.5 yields 0.94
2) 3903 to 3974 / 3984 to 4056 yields 1.20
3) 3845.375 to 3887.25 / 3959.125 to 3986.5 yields 0.90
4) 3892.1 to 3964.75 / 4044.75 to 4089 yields 1.16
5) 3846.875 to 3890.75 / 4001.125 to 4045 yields 1.18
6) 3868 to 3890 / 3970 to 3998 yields 1.07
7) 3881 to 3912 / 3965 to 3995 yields 1.02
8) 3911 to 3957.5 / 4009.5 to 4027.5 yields 1.20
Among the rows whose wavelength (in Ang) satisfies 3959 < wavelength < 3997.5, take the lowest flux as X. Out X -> 0.7178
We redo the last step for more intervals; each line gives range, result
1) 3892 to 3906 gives 1.018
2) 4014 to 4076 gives 1.027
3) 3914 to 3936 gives 0.4079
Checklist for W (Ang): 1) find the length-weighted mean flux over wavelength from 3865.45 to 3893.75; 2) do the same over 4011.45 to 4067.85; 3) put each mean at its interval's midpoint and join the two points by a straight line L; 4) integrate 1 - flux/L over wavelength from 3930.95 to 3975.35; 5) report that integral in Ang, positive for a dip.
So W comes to 5.98 Ang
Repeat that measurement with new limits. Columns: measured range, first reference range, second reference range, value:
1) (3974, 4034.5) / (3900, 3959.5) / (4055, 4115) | -4.6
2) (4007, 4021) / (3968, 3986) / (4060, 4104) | -3.0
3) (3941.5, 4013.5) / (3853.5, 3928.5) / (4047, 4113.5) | 2.5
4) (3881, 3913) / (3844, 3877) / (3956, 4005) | 2.4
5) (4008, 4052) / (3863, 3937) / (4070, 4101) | -4.5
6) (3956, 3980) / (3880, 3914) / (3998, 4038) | 4.7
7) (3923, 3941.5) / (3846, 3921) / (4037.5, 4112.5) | 1.7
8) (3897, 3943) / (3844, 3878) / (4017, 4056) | 2.9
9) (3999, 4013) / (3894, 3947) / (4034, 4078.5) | -0.8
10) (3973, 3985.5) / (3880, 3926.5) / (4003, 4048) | 1.6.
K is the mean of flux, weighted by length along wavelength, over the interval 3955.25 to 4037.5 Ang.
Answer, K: 1.43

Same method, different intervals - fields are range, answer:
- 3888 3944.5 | 1.39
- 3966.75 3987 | 1.2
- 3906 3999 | 1.35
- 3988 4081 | 1.53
